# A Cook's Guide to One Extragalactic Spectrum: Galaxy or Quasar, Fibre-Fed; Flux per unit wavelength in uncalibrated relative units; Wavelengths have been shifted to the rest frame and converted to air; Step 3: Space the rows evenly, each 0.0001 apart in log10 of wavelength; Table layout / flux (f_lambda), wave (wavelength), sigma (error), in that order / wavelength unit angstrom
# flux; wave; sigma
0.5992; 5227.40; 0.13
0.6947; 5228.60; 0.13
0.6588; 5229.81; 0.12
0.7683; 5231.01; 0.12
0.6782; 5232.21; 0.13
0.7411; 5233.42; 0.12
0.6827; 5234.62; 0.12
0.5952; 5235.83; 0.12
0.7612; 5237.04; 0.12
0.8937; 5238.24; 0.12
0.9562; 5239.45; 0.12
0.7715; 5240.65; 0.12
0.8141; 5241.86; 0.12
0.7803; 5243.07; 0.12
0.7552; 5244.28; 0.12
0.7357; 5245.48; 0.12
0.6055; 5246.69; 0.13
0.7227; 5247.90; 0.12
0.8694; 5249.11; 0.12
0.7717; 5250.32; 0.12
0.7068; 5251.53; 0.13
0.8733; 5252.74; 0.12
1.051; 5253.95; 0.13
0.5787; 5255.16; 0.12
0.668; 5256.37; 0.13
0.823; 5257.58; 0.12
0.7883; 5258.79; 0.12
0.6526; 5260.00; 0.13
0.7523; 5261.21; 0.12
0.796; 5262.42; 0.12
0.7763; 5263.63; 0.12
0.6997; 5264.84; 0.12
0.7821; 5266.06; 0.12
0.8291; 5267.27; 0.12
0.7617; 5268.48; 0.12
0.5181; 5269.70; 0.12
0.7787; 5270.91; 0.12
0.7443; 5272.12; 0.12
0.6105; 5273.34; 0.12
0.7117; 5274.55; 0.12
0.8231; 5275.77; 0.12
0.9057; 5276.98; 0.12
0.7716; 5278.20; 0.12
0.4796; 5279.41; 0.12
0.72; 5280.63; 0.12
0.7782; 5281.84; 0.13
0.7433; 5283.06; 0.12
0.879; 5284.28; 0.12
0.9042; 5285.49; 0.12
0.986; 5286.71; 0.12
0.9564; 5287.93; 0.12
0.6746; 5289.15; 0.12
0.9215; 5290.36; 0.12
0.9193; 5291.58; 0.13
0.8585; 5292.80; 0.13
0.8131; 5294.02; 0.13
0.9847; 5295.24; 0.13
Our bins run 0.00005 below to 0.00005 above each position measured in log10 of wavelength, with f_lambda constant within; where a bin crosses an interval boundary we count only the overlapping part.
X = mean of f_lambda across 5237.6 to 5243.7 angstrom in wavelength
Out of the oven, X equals 0.842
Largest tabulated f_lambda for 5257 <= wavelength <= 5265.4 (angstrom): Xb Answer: 0.823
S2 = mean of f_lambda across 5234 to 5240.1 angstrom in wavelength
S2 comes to 0.778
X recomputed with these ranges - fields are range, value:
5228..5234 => 0.708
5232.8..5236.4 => 0.673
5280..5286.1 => 0.804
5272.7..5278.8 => 0.764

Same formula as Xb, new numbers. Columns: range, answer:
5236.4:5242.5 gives 0.9562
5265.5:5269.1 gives 0.8291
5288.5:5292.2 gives 0.9215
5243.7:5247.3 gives 0.7552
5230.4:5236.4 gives 0.7683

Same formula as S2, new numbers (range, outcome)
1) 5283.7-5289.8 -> 0.881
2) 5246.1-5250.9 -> 0.742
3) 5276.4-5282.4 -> 0.73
